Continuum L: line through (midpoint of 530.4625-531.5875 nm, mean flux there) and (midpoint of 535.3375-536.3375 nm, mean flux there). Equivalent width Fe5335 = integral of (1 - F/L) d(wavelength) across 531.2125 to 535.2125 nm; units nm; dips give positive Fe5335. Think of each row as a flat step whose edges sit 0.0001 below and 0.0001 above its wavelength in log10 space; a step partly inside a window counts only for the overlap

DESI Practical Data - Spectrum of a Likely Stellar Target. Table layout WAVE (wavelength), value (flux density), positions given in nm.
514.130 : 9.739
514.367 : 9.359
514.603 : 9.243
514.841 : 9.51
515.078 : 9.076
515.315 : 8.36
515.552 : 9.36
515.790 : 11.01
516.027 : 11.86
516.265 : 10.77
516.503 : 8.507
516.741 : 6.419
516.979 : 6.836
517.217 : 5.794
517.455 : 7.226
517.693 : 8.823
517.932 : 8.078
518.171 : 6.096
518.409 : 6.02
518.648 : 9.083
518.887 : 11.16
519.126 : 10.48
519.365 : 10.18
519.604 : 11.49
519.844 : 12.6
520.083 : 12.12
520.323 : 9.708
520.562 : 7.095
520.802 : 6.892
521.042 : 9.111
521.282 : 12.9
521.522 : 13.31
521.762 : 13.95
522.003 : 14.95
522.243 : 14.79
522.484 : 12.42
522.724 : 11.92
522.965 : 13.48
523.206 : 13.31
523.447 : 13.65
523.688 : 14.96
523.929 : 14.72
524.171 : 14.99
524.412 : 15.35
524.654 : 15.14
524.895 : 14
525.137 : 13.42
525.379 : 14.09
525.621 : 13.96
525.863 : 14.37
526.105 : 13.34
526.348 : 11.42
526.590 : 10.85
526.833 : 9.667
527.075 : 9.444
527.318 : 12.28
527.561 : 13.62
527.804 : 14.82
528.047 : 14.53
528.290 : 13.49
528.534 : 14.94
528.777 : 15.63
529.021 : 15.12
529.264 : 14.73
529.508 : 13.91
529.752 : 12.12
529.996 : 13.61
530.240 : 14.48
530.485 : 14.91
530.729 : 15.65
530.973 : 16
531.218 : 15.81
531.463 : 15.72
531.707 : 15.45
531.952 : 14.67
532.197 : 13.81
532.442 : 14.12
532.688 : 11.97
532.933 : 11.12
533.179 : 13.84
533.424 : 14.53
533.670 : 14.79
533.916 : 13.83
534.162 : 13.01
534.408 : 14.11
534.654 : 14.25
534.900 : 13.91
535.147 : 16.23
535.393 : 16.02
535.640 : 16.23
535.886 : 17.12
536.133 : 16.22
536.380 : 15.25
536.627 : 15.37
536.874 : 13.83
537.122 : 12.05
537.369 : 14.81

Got 0.47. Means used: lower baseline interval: 15.7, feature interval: 14.1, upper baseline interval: 16.3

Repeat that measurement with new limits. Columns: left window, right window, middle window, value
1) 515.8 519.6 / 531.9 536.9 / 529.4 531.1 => -0.17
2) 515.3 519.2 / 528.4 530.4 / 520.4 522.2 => -0.13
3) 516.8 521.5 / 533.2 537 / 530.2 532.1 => -0.26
